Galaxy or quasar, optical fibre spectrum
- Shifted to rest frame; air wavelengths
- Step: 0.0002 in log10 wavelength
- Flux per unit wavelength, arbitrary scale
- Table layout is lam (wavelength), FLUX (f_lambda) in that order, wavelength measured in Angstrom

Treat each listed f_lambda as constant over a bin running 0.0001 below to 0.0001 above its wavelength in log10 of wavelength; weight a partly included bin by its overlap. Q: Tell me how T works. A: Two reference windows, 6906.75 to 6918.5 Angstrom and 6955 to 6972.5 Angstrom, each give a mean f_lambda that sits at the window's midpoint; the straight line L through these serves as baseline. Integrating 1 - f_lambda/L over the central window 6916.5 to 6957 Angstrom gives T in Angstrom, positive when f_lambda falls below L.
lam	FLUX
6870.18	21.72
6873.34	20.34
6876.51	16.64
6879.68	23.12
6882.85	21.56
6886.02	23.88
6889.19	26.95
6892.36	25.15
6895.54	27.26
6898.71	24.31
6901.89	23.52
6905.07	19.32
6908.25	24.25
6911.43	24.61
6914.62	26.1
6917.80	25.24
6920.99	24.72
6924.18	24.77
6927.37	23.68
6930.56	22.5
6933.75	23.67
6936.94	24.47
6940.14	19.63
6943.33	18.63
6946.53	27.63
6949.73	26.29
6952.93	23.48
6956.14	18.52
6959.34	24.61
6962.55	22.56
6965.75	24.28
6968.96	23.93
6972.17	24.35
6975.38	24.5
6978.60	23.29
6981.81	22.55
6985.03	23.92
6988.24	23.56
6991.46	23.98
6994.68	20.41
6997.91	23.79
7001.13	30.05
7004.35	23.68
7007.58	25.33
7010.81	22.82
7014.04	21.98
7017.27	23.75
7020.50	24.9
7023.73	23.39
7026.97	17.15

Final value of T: 1.2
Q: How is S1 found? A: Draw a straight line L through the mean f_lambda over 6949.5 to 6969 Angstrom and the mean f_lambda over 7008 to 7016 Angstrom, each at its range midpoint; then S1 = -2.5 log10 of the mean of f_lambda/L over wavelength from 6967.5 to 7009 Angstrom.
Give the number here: -0.05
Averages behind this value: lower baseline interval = 23.1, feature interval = 24.1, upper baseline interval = 22.9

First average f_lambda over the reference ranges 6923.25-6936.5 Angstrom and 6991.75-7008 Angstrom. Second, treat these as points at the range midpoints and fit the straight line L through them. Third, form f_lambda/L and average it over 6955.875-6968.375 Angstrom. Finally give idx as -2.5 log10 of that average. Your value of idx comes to 0.05 mag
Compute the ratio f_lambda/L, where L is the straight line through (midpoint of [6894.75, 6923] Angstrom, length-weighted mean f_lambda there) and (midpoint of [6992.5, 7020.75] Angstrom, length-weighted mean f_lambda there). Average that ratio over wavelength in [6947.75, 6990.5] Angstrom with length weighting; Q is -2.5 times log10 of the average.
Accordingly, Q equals 0.03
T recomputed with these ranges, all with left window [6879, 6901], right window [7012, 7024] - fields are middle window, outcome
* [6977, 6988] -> 0.24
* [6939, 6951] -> 0.53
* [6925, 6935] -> 0.37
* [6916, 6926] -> -0.22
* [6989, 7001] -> 0.01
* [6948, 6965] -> 0.61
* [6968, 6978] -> -0.12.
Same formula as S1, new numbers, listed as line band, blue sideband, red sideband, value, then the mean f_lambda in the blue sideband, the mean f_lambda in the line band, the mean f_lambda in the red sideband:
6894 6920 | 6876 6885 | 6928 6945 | -0.13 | 21.1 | 24.3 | 21.9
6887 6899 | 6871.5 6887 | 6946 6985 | -0.21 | 21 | 26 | 23.7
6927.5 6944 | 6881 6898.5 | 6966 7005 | 0.11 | 24.9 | 22.1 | 24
